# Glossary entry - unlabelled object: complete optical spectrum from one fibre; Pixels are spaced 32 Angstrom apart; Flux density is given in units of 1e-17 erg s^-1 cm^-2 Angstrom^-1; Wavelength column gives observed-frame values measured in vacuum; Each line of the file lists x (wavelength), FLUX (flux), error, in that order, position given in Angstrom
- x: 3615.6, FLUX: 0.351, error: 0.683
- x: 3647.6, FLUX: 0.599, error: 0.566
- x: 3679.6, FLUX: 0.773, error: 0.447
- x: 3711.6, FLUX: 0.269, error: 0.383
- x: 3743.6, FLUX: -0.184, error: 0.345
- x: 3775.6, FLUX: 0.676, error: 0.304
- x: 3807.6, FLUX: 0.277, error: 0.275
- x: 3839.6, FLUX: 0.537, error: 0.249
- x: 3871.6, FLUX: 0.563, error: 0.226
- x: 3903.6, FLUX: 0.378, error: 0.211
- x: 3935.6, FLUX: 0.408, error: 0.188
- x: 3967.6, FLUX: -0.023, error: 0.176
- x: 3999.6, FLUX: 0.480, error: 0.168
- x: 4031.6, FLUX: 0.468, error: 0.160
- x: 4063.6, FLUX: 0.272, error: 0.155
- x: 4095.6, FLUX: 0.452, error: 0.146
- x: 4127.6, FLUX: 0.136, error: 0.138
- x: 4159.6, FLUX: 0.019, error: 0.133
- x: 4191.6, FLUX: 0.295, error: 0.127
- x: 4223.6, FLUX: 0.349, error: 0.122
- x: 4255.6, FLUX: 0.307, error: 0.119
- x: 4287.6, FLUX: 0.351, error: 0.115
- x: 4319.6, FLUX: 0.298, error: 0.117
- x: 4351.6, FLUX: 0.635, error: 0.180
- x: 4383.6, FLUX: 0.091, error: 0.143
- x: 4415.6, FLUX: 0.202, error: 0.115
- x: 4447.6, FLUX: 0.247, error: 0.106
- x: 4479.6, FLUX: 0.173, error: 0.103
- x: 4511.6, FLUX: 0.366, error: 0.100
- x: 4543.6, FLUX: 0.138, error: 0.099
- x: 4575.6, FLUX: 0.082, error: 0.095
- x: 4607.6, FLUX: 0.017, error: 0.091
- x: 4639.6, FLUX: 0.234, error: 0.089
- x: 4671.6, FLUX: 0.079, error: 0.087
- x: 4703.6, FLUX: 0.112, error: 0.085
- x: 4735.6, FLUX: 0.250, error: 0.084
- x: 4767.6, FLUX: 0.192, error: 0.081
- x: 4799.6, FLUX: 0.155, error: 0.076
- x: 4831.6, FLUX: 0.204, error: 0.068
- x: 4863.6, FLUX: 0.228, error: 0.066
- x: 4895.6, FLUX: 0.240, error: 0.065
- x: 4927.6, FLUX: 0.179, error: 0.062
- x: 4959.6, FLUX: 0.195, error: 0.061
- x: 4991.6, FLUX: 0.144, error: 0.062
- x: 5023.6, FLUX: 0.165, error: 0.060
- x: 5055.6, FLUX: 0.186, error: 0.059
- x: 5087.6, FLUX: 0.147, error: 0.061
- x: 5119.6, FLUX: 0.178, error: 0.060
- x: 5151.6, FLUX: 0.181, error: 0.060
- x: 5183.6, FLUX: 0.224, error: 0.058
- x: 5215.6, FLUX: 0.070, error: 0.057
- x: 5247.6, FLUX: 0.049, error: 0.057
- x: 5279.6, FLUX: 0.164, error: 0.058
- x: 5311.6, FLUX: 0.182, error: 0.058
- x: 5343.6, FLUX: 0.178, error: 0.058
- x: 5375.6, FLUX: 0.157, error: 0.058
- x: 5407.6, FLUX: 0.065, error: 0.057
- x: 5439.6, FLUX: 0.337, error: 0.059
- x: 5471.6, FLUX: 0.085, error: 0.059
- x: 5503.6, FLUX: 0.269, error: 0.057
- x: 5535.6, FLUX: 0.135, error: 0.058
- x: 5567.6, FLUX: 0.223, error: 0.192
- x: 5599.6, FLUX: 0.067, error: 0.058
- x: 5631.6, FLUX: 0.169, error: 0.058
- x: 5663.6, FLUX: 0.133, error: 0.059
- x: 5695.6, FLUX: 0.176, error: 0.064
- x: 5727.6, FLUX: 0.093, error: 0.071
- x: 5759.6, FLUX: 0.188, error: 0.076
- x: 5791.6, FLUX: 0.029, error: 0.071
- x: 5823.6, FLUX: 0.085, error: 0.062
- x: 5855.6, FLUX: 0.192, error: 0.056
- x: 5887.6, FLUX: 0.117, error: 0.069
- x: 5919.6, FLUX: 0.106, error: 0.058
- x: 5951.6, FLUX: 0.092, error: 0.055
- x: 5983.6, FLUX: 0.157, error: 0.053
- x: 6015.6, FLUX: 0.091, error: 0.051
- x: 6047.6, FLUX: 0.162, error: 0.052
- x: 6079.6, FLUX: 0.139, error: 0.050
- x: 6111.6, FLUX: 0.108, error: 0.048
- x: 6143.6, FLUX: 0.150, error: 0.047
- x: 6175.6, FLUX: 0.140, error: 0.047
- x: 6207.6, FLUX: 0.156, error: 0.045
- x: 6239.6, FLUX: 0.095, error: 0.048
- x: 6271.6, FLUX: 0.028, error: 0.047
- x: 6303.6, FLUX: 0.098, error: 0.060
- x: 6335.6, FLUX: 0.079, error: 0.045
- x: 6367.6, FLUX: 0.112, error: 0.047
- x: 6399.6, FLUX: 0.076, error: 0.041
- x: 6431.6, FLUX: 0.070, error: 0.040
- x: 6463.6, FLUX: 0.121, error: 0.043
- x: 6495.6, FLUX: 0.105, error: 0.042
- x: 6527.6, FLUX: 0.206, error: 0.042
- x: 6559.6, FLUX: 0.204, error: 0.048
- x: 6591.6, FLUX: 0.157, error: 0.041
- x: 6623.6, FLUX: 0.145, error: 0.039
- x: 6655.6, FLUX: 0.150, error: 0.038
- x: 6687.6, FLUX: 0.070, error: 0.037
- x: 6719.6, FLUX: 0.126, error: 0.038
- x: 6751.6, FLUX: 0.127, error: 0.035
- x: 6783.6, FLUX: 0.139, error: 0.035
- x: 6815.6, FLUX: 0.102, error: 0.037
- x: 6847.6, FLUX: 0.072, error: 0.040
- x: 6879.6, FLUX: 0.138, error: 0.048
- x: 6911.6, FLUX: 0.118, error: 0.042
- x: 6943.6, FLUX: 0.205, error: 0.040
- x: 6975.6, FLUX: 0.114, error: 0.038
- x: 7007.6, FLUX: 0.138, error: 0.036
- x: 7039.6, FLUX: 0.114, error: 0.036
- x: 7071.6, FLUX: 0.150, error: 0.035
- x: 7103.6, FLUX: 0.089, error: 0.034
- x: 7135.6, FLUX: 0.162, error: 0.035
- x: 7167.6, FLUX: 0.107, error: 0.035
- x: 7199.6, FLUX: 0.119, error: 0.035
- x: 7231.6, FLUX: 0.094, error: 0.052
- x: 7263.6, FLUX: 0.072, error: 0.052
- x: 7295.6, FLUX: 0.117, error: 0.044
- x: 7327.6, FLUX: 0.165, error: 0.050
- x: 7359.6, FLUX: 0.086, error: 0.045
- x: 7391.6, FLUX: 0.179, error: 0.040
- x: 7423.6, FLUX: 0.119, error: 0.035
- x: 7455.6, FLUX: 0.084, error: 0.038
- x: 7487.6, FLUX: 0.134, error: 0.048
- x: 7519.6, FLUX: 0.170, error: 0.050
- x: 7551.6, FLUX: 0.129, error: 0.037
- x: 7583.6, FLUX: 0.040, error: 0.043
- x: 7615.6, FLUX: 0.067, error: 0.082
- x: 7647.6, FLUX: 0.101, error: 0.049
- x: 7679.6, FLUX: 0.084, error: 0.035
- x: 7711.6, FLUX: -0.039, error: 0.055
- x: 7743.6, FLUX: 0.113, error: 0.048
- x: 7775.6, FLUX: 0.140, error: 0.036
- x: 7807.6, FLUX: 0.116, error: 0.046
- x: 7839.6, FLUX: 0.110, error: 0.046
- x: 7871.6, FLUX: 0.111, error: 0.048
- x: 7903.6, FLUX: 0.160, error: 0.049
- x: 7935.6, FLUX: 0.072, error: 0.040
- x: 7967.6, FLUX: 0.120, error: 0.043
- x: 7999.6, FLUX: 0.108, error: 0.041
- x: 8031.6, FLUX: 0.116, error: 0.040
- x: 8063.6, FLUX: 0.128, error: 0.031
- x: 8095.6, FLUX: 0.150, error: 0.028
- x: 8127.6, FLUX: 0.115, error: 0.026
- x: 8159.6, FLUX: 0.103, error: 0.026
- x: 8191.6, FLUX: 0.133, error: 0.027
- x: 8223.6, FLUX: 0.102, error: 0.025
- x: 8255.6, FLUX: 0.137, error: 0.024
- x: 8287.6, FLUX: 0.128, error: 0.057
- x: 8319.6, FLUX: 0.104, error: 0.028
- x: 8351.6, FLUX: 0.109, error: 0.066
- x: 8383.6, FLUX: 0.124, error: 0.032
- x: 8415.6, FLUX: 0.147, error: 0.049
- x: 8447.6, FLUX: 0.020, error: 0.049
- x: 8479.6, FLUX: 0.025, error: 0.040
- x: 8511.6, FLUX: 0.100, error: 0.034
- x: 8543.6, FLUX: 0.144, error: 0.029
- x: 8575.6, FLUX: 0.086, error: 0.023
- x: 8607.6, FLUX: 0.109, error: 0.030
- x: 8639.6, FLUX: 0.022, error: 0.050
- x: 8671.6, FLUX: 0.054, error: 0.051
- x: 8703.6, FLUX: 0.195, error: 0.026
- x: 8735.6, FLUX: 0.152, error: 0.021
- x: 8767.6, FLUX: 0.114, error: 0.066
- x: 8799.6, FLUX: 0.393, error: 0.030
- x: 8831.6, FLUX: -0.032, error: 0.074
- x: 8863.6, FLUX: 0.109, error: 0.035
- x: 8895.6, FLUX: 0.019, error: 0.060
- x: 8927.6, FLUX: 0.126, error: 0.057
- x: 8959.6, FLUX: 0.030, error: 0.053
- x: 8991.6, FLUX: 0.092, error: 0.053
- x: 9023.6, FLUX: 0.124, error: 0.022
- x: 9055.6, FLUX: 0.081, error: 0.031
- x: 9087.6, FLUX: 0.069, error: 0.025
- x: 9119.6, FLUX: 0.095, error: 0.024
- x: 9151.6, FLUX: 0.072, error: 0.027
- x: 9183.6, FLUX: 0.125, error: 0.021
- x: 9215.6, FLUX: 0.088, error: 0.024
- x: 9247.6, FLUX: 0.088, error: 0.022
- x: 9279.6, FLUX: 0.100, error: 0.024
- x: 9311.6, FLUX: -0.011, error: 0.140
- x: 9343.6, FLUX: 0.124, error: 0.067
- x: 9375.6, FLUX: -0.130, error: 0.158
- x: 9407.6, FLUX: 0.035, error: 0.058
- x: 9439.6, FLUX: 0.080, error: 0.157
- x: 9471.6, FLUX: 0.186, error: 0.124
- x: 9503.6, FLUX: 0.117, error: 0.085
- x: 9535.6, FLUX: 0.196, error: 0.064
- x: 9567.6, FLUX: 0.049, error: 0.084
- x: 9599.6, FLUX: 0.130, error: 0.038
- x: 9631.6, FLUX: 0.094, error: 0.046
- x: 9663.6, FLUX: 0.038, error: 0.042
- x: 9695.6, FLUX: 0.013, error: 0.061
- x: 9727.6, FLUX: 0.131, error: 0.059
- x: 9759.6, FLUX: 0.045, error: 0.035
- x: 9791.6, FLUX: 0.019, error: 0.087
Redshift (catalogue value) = 0.76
